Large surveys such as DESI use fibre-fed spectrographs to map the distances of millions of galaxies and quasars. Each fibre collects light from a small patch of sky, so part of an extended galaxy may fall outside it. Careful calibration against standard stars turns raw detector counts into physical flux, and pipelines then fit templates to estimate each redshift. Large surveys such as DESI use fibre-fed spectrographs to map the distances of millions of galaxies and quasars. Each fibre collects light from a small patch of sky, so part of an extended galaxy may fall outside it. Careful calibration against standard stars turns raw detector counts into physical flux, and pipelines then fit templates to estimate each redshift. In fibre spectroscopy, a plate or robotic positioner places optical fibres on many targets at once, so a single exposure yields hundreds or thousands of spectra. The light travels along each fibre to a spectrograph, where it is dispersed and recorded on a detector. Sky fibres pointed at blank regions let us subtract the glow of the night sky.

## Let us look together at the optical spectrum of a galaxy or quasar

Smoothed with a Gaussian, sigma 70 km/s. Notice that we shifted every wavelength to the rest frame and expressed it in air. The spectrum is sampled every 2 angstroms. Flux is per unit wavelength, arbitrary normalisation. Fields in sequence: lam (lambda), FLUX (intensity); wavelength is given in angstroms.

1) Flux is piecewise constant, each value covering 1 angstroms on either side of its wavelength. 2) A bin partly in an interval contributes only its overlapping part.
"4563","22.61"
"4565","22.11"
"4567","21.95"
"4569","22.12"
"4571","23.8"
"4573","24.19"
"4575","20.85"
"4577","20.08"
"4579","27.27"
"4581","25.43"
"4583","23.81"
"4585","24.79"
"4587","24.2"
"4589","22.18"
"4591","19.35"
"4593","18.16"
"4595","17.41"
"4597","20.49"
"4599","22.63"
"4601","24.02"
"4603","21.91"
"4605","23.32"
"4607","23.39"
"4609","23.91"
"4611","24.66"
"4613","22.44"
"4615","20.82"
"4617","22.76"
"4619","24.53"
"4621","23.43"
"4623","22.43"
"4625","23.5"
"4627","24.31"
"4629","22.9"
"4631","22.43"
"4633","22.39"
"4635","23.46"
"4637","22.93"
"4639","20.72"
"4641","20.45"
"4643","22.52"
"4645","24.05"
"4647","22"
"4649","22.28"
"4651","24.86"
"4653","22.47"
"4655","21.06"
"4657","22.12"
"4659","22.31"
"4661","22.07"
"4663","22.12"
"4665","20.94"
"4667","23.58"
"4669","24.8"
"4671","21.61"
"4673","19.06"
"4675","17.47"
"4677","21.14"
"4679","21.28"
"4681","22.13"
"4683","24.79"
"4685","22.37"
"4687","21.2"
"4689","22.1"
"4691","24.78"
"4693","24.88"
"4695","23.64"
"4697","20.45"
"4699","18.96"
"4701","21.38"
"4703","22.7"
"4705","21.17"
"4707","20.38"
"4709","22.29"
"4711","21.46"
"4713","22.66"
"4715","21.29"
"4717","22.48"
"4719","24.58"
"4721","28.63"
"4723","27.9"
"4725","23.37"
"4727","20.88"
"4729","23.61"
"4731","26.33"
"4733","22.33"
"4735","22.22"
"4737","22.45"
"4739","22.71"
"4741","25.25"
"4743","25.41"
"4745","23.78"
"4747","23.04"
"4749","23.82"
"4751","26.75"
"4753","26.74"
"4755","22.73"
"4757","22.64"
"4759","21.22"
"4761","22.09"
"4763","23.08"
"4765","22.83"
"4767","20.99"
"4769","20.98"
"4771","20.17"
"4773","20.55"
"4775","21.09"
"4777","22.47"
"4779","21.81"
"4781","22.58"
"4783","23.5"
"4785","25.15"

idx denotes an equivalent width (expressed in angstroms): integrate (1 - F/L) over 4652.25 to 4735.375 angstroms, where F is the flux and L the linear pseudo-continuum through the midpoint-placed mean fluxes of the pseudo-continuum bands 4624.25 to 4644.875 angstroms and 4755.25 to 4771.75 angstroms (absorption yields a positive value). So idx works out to -0.8 angstroms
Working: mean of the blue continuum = 22.6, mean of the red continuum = 21.8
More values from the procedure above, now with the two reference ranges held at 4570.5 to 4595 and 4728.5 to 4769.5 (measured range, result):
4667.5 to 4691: 1.29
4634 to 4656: 0.45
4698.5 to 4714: 1.17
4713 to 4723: -0.51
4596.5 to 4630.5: -0.45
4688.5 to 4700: 0.33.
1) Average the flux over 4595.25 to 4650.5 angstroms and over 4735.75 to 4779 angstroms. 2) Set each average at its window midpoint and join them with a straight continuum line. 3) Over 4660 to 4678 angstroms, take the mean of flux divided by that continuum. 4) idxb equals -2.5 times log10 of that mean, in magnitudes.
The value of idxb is 0.07 mag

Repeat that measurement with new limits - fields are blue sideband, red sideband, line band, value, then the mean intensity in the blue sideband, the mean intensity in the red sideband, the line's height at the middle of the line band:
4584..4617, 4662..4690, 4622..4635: -0.050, 22.1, 21.8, 22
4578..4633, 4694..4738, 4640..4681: 0.043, 22.8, 22.8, 22.8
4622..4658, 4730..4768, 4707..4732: -0.018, 22.6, 23.5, 23.3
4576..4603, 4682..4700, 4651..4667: 0.015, 22.3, 22.6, 22.5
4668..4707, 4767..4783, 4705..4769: -0.082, 21.9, 21.5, 21.6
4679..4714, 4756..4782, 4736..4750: -0.090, 22.2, 21.7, 21.9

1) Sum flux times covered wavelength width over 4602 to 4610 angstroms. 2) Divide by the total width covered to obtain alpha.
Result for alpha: 23.1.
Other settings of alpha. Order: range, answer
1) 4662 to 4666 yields 21.5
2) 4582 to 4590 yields 23.7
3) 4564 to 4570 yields 22.1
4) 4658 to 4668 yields 22.2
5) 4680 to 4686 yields 23.1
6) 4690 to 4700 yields 22.5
